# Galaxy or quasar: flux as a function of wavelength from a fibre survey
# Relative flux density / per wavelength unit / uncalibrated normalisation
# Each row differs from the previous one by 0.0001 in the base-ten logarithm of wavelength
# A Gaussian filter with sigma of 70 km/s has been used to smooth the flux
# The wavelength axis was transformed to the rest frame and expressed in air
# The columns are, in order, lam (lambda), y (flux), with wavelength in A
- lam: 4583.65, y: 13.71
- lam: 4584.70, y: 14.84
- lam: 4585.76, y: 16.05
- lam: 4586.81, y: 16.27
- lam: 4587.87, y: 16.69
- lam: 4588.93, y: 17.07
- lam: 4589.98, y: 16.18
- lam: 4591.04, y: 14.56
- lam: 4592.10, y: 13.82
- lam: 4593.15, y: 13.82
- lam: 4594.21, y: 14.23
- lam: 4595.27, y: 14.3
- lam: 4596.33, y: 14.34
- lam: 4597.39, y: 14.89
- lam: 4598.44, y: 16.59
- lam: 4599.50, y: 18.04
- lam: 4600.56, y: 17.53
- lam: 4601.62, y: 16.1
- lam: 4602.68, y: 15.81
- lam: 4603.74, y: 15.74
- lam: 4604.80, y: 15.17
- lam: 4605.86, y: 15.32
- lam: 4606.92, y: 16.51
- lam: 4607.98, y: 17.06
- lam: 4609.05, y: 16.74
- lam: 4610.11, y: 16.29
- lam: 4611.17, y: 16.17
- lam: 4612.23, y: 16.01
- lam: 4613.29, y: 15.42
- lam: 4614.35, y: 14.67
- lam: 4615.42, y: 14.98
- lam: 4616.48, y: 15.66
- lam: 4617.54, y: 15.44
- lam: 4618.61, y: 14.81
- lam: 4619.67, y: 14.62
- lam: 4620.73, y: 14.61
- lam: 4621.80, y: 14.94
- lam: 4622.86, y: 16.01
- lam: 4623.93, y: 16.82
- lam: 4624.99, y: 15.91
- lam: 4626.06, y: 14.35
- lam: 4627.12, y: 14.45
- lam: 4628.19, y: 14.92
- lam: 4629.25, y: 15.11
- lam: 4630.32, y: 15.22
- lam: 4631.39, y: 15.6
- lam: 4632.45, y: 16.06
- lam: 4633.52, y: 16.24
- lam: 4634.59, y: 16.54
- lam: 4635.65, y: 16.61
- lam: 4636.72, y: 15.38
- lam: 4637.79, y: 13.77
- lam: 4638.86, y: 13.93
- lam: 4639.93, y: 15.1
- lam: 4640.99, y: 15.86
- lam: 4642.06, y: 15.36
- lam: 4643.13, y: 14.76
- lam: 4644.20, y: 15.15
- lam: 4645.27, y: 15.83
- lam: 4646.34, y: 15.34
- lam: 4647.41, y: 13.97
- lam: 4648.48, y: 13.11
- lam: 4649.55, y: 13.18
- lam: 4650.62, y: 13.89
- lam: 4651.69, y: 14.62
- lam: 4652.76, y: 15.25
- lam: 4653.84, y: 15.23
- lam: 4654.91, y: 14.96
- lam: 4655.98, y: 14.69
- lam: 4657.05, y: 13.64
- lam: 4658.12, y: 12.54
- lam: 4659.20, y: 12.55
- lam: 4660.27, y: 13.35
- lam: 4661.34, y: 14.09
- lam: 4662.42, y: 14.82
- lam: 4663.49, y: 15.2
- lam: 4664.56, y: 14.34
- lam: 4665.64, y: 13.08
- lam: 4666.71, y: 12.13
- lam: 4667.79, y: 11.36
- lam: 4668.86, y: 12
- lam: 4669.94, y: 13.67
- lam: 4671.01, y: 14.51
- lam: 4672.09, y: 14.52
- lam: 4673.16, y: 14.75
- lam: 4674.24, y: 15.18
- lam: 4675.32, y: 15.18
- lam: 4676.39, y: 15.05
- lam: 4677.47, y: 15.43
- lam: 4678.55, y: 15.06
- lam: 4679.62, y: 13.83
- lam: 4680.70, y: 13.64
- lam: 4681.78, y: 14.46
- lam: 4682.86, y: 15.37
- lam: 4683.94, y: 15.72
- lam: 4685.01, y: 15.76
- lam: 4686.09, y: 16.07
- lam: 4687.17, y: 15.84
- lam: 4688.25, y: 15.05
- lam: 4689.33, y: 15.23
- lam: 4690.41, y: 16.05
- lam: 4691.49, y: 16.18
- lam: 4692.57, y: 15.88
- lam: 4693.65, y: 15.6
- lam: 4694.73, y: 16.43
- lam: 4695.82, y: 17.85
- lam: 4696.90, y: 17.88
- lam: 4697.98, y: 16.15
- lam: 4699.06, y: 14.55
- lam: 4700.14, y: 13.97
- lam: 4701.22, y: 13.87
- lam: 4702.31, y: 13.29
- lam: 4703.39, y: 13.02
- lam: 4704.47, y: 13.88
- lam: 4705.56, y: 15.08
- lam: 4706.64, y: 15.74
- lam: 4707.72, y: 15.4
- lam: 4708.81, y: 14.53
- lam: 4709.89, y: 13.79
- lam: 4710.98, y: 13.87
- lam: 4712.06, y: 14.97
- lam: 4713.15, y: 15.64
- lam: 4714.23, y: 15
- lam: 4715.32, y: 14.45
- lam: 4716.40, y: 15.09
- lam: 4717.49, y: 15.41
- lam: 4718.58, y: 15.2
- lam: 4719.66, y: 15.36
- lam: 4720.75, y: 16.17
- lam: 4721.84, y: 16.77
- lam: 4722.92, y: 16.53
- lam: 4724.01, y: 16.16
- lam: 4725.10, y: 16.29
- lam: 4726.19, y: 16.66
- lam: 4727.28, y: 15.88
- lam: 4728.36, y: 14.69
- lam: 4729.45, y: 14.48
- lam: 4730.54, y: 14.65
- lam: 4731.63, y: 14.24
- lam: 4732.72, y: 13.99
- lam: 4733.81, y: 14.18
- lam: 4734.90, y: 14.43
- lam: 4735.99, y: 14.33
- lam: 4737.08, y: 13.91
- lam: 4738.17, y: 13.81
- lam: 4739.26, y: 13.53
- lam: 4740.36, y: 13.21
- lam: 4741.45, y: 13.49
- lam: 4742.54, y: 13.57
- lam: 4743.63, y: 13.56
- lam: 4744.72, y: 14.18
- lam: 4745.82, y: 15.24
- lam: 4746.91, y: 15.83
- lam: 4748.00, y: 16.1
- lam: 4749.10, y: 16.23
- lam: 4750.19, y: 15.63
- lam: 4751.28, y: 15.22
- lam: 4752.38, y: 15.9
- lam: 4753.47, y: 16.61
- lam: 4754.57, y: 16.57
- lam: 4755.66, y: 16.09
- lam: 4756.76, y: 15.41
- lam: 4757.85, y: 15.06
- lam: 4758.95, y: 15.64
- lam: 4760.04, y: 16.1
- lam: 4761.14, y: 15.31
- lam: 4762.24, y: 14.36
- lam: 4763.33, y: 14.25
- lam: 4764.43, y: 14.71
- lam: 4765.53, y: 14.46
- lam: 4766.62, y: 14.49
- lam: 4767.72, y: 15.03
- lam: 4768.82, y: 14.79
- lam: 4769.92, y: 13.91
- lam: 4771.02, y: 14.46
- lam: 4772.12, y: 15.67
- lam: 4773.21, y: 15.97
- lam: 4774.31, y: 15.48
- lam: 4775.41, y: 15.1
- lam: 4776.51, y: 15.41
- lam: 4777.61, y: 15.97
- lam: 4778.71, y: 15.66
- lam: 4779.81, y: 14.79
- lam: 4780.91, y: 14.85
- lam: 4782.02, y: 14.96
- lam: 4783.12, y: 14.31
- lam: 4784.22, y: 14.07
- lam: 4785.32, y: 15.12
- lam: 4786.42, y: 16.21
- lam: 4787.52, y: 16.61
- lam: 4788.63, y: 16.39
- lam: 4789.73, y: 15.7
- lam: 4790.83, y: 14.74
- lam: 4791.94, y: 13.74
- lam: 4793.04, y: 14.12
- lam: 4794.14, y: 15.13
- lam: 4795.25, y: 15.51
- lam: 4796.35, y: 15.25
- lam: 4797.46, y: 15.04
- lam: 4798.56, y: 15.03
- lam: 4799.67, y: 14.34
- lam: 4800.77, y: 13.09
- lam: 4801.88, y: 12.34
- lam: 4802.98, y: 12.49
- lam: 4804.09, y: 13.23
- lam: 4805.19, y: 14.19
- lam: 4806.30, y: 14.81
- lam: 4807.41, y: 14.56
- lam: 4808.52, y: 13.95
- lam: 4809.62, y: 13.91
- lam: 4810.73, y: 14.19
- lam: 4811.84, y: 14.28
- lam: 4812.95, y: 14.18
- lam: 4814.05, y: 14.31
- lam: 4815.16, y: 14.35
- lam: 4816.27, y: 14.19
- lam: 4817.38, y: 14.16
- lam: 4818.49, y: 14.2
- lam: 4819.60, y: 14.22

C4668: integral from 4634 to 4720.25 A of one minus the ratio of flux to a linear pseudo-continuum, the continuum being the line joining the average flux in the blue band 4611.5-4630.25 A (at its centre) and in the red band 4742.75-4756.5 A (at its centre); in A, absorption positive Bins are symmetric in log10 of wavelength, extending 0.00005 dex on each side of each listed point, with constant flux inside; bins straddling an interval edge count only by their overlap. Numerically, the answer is 3.44 A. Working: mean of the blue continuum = 15.2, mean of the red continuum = 15.5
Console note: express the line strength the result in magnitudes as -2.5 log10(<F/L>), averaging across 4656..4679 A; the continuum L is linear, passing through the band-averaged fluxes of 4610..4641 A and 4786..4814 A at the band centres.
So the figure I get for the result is 0.09 mag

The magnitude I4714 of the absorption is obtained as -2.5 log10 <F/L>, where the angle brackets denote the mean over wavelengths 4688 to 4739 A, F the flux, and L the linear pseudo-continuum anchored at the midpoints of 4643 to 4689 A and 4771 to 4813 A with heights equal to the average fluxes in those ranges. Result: -0.05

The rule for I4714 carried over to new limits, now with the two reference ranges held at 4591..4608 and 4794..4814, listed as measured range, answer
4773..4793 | -0.07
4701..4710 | 0.04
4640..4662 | 0.06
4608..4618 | -0.02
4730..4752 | 0.01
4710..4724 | -0.04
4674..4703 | -0.03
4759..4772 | -0.03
